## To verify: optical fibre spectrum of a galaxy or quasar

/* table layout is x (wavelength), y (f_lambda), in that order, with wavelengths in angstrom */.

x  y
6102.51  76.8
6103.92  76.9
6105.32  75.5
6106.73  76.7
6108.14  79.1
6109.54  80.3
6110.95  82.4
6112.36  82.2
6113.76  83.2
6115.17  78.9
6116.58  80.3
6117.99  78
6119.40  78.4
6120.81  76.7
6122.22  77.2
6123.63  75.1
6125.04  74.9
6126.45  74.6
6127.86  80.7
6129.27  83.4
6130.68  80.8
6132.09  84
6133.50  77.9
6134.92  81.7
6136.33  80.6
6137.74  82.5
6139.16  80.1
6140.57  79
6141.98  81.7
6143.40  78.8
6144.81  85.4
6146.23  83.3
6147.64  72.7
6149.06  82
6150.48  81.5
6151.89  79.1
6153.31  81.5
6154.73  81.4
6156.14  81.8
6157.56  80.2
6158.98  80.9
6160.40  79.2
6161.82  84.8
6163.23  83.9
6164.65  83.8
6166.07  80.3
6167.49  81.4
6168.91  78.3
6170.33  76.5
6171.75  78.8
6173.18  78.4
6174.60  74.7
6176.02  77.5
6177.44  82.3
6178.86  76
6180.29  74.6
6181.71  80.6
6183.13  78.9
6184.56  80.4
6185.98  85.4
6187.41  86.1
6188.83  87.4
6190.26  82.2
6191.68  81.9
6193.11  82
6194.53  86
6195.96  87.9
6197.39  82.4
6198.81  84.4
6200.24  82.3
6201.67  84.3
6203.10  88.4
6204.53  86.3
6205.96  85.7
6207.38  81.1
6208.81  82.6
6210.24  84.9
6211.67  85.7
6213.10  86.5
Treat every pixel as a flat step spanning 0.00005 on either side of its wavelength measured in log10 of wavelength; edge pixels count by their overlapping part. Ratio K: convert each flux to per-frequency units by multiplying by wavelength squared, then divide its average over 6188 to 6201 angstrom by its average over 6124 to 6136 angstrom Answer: 1.08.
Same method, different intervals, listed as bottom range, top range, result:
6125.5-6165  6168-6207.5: 1.03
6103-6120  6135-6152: 1.03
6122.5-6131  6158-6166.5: 1.06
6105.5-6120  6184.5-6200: 1.08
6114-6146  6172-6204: 1.05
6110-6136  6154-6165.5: 1.04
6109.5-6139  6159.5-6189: 1.02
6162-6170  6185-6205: 1.05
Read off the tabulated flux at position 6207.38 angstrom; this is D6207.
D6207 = 81.1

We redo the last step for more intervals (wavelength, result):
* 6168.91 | 78.3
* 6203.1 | 88.4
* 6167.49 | 81.4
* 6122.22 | 77.2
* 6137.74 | 82.5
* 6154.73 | 81.4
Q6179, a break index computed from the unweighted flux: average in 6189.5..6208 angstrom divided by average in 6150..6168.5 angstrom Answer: 1.0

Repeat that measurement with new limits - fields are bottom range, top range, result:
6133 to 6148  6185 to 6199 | 1.05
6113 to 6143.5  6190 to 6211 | 1.06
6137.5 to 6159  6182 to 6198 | 1.04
